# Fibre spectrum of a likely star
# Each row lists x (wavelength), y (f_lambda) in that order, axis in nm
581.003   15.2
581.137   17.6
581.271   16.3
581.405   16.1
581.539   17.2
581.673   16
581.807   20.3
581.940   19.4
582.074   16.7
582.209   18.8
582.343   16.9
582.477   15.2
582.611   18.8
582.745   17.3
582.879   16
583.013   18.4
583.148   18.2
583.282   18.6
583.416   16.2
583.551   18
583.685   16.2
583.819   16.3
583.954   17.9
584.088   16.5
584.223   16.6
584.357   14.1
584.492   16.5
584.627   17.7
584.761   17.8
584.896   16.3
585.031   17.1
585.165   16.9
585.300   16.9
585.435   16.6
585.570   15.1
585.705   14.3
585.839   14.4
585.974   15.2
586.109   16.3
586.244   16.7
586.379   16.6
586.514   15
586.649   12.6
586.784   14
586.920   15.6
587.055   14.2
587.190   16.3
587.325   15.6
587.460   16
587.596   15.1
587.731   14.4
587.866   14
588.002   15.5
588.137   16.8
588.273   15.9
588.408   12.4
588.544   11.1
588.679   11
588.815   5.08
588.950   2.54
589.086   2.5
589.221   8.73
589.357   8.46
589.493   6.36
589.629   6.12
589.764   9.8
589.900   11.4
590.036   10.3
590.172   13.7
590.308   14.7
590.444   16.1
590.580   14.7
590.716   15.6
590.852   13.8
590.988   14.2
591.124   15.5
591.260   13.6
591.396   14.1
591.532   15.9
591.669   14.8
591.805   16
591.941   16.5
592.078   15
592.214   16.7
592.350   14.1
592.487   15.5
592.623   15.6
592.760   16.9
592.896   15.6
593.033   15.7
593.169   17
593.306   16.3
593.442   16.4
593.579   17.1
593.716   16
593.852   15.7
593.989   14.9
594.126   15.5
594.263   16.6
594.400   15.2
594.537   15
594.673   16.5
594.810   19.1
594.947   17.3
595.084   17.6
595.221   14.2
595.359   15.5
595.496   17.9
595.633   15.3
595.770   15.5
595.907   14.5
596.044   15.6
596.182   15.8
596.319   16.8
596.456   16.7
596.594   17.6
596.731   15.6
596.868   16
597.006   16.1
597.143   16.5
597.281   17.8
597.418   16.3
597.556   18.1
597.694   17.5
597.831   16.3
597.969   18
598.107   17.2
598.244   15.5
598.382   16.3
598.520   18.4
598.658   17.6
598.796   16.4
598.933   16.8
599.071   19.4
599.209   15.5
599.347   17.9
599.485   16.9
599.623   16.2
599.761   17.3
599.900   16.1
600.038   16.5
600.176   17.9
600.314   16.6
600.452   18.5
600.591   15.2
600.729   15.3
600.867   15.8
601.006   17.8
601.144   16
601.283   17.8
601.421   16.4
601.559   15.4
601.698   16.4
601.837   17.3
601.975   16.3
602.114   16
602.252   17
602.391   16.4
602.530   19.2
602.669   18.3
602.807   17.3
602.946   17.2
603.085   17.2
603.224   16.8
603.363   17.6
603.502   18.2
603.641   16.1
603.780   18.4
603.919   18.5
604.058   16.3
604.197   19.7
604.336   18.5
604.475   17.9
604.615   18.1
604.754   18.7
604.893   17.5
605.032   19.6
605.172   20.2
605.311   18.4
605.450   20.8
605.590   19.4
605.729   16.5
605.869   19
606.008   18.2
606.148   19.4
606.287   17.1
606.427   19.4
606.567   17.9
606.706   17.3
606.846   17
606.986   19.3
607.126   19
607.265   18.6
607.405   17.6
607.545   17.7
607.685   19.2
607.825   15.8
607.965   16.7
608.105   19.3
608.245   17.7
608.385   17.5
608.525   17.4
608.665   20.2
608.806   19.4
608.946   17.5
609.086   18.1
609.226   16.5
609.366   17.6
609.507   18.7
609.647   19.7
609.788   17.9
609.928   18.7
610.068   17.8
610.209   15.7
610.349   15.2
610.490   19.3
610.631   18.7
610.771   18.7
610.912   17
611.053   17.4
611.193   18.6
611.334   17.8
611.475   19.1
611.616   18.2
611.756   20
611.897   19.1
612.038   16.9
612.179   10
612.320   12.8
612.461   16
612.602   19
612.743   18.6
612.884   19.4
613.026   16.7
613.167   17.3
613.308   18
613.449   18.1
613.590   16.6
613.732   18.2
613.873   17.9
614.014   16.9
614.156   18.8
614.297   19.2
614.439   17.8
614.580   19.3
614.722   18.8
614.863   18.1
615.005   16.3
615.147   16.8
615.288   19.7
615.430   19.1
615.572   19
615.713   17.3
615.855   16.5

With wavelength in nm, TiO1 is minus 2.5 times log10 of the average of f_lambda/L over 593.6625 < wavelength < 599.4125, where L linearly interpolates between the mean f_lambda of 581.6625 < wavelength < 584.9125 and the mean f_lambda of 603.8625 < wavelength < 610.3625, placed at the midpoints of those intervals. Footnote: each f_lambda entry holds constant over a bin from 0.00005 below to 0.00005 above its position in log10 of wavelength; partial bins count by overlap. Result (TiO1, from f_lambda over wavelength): 0.08 mag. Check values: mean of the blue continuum 17.3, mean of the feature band 16.5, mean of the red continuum 18.2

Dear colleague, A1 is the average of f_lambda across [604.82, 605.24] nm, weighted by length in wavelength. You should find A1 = 19.1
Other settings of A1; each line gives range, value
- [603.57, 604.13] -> 17.3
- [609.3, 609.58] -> 18.2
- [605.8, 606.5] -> 18.6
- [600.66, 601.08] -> 16.3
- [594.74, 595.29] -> 17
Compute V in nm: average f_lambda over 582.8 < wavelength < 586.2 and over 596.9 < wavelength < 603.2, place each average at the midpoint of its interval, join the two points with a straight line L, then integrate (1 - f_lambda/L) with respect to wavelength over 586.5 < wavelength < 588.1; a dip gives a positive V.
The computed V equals 0.17 nm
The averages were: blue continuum 16.6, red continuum 16.9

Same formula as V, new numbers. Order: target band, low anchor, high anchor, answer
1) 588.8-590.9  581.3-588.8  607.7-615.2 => 0.80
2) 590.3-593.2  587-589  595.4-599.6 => -0.16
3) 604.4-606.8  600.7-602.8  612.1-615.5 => -0.21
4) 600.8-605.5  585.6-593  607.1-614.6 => -0.39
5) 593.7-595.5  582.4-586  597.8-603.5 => 0.07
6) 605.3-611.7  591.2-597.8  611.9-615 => -0.41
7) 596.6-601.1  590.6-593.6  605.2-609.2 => -0.03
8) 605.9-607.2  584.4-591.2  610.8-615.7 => -0.13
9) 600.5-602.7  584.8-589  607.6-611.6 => 0.01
